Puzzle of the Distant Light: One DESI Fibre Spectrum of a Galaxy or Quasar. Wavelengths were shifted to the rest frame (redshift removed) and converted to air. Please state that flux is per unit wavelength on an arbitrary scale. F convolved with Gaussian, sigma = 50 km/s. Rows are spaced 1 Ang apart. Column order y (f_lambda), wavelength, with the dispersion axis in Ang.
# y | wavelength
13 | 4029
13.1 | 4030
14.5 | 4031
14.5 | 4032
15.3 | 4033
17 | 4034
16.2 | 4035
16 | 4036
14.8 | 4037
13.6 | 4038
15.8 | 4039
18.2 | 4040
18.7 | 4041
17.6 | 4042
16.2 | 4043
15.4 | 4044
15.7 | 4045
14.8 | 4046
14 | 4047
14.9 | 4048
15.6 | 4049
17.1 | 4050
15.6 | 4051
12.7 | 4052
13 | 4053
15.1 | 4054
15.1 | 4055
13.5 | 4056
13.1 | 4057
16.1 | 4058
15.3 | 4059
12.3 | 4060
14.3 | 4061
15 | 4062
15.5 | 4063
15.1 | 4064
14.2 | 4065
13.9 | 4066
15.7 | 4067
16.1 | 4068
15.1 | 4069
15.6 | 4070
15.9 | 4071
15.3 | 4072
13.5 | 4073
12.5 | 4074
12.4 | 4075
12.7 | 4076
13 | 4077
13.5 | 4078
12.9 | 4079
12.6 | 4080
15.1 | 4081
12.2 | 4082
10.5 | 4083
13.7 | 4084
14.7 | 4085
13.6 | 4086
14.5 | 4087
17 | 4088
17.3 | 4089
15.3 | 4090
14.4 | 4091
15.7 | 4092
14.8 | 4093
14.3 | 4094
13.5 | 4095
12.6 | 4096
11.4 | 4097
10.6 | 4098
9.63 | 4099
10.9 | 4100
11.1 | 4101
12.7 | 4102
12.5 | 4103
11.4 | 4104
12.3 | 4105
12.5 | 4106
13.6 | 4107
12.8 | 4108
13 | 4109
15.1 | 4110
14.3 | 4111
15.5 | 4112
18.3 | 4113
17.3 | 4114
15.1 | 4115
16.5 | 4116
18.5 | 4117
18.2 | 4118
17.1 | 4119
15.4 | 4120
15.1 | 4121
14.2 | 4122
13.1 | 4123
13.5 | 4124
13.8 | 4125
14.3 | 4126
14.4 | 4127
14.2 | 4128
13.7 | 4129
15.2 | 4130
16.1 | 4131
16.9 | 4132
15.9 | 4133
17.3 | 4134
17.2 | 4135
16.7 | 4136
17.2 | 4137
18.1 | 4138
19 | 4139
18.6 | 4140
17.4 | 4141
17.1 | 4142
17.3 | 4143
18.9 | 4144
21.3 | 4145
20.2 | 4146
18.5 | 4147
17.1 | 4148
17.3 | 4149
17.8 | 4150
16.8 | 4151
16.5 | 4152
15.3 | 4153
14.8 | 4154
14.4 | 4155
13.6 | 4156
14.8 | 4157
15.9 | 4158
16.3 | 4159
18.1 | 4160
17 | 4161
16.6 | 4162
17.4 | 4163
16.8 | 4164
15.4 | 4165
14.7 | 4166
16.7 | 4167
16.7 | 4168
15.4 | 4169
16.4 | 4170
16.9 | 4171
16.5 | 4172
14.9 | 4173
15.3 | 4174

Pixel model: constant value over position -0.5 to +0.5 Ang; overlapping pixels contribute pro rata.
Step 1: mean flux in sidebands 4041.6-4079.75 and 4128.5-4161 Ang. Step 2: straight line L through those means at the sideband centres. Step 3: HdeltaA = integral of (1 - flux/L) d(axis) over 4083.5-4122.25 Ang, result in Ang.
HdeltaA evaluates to 3.7 Ang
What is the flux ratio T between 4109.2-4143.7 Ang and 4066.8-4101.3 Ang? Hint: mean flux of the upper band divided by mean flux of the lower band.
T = 1.2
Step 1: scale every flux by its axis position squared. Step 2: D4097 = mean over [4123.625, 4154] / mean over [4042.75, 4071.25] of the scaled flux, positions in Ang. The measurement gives 1.17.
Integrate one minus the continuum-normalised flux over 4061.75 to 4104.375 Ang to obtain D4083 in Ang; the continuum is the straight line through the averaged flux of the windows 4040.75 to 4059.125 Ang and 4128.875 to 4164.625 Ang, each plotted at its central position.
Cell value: 5.6 Ang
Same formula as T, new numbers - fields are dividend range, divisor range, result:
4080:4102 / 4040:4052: 0.84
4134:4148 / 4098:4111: 1.48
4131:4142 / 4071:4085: 1.31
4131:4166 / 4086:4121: 1.19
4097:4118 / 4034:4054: 0.88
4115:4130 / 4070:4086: 1.13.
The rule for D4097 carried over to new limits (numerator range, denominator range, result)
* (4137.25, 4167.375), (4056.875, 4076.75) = 1.22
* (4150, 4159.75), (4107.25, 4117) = 1.03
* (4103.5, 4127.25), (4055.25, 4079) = 1.06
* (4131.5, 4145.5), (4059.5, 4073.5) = 1.24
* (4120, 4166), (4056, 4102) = 1.22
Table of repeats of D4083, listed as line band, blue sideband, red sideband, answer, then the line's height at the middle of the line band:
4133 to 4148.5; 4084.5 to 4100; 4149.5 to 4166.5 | -2.61 Ang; 15.4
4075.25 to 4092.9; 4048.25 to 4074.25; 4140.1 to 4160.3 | 1.47 Ang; 15.3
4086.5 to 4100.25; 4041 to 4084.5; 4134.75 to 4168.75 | 1.39 Ang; 15.3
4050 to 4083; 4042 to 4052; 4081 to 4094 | 1.80 Ang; 15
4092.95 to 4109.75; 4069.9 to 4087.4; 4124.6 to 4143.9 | 2.73 Ang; 14.7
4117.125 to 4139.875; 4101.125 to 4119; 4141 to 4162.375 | -0.23 Ang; 15.7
